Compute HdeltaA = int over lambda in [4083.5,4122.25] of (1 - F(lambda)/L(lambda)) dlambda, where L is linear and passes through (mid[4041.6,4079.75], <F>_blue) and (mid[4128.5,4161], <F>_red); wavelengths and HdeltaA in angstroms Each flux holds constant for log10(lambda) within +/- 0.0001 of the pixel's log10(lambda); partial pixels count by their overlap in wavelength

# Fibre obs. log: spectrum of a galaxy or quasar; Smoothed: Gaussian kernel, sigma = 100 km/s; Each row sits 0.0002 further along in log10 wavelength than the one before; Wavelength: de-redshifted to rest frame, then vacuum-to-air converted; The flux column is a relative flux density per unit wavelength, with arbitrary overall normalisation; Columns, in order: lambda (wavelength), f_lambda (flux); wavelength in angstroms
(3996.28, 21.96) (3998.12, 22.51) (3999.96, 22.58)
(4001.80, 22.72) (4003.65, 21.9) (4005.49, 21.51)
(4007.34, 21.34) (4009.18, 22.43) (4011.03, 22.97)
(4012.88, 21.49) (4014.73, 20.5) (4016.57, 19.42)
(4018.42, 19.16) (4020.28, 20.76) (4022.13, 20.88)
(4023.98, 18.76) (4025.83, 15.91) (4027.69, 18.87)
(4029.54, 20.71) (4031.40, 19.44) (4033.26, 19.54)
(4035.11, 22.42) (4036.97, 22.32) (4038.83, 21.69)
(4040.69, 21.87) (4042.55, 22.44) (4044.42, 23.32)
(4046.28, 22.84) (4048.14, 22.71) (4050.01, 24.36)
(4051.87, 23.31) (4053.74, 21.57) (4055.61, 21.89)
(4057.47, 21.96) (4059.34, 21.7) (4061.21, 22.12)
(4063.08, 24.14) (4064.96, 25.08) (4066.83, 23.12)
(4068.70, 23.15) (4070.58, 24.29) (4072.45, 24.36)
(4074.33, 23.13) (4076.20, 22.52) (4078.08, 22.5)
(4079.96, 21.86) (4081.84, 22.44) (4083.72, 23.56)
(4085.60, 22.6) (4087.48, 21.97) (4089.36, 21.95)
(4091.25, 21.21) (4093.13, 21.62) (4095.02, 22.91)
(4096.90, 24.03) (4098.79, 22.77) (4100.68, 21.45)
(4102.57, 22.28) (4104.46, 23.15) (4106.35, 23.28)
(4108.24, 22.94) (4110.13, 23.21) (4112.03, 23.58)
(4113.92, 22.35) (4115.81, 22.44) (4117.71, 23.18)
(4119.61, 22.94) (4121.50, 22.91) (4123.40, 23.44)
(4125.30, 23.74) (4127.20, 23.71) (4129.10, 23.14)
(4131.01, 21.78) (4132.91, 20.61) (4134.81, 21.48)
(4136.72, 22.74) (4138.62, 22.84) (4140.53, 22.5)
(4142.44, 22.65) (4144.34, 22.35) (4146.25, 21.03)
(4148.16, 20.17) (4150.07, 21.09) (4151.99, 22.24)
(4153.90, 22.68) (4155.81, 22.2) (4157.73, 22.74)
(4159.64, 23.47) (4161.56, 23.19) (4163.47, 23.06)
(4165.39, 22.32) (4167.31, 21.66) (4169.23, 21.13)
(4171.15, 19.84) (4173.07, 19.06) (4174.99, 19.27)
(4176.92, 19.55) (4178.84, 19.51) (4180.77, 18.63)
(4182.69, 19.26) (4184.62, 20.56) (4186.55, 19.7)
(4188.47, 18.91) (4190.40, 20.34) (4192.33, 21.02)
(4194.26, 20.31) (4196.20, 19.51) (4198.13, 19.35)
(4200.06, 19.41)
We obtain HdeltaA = -0.2 angstroms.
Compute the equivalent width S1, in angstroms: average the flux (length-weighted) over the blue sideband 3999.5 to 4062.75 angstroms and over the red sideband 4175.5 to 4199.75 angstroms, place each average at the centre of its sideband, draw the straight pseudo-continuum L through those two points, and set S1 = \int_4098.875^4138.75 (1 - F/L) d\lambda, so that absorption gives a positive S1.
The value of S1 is -4.4 angstroms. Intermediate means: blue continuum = 21.4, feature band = 22.7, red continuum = 19.7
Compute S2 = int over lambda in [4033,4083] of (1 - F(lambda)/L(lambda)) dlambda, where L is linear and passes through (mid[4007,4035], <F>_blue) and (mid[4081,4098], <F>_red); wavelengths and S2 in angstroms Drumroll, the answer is -3.1 angstroms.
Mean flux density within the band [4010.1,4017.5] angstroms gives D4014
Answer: 21.1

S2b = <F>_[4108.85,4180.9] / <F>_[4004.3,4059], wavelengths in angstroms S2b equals 1.03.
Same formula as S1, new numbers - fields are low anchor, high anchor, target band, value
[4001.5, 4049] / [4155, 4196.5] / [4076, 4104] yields -1.99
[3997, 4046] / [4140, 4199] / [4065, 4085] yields -2.04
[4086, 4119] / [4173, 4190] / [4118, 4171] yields -3.60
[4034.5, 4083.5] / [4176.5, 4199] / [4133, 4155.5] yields -1.25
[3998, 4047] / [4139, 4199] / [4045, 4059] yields -1.05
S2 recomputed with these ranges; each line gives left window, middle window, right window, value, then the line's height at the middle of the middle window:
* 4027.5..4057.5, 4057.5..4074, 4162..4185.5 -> -1.34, 21.6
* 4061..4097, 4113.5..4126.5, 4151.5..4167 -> -0.13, 22.8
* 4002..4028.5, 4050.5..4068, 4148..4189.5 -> -1.87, 20.6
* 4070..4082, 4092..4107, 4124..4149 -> 0.04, 22.7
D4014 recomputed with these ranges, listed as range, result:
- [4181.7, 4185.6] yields 19.9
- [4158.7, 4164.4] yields 23.3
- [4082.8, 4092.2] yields 22.3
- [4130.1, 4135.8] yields 21.3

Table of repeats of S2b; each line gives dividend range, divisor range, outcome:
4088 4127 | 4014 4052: 1.09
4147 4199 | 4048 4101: 0.91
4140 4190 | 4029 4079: 0.93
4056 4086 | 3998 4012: 1.04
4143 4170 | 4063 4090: 0.96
